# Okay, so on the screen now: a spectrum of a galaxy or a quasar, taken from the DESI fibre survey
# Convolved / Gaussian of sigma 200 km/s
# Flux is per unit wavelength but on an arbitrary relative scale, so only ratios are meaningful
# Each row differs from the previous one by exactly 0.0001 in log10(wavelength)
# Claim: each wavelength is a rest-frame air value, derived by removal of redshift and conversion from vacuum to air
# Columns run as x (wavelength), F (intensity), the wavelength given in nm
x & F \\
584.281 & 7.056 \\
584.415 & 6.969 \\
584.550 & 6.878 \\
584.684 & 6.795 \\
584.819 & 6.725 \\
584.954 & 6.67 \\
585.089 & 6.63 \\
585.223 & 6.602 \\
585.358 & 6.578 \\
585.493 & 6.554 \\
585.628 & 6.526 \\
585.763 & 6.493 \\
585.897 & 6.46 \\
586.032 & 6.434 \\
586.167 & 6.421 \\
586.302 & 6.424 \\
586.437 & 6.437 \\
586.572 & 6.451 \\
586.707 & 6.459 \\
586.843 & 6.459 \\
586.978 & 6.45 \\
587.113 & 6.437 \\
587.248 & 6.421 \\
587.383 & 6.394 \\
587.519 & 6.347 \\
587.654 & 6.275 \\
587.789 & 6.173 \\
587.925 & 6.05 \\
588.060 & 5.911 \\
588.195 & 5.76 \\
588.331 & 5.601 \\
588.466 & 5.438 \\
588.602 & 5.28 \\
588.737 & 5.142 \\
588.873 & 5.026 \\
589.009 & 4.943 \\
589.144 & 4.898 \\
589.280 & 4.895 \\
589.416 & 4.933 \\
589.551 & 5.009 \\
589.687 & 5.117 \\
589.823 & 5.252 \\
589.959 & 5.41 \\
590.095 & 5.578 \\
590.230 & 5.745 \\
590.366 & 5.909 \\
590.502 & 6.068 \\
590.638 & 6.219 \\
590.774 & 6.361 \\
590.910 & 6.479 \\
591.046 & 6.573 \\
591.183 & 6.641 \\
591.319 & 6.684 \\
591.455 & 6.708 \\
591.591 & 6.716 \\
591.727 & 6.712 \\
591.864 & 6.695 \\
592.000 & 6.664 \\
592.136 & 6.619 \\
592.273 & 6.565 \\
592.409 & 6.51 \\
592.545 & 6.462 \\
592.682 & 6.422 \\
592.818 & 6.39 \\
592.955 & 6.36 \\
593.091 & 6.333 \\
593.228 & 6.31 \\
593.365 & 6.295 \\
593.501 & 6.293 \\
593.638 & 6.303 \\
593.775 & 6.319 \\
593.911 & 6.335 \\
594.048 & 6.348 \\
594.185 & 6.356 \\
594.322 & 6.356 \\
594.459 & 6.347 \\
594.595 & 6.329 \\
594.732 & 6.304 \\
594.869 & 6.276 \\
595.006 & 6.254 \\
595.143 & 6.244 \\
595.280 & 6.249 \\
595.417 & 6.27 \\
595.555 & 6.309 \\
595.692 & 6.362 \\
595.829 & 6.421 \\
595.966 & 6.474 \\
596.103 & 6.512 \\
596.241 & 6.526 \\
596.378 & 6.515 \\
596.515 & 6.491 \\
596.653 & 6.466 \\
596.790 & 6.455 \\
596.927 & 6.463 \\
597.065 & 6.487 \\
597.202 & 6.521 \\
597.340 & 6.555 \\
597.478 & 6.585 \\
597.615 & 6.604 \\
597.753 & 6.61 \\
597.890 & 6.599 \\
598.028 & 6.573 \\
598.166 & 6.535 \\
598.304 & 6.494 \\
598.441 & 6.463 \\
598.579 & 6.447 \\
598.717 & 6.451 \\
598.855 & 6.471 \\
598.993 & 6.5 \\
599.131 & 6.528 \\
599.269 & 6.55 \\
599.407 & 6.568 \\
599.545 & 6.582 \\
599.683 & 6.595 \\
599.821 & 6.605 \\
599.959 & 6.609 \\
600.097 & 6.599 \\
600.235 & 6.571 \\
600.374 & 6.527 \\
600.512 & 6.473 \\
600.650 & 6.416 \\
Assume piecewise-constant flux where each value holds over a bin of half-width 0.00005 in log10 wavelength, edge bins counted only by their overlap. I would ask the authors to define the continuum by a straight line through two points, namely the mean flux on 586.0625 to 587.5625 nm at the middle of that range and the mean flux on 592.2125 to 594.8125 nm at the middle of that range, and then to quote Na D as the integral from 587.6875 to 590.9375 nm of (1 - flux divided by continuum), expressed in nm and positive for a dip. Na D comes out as 0.44 nm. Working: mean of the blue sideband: 6.43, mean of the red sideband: 6.37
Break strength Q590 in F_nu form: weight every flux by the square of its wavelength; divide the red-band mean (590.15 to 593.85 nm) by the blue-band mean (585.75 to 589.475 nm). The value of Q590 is 1.1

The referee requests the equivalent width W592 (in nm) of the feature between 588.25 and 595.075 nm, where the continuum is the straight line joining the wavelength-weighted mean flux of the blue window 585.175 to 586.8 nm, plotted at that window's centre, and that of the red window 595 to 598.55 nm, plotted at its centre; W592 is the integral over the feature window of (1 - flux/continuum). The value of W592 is 0.440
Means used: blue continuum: 6.48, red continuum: 6.47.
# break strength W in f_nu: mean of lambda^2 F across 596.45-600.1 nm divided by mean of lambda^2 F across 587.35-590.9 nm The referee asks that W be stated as 1.20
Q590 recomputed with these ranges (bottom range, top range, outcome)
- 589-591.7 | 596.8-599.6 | 1.15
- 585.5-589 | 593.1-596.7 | 1.07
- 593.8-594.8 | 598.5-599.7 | 1.04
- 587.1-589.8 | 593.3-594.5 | 1.16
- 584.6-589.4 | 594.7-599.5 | 1.09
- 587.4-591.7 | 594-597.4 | 1.13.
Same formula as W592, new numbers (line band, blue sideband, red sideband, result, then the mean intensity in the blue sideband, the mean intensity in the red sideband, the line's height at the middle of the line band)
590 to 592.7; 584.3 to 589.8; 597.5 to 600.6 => -0.07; 6.09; 6.54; 6.25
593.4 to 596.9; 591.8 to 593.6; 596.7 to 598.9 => 0.06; 6.45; 6.52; 6.49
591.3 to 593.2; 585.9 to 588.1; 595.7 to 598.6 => -0.03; 6.35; 6.51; 6.44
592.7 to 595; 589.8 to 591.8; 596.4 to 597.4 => 0.01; 6.23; 6.49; 6.36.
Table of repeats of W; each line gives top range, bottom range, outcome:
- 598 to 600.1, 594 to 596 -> 1.05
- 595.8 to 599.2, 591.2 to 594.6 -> 1.02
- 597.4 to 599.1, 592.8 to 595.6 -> 1.05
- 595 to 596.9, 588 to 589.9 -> 1.25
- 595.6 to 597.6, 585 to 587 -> 1.04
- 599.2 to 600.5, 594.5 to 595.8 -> 1.06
